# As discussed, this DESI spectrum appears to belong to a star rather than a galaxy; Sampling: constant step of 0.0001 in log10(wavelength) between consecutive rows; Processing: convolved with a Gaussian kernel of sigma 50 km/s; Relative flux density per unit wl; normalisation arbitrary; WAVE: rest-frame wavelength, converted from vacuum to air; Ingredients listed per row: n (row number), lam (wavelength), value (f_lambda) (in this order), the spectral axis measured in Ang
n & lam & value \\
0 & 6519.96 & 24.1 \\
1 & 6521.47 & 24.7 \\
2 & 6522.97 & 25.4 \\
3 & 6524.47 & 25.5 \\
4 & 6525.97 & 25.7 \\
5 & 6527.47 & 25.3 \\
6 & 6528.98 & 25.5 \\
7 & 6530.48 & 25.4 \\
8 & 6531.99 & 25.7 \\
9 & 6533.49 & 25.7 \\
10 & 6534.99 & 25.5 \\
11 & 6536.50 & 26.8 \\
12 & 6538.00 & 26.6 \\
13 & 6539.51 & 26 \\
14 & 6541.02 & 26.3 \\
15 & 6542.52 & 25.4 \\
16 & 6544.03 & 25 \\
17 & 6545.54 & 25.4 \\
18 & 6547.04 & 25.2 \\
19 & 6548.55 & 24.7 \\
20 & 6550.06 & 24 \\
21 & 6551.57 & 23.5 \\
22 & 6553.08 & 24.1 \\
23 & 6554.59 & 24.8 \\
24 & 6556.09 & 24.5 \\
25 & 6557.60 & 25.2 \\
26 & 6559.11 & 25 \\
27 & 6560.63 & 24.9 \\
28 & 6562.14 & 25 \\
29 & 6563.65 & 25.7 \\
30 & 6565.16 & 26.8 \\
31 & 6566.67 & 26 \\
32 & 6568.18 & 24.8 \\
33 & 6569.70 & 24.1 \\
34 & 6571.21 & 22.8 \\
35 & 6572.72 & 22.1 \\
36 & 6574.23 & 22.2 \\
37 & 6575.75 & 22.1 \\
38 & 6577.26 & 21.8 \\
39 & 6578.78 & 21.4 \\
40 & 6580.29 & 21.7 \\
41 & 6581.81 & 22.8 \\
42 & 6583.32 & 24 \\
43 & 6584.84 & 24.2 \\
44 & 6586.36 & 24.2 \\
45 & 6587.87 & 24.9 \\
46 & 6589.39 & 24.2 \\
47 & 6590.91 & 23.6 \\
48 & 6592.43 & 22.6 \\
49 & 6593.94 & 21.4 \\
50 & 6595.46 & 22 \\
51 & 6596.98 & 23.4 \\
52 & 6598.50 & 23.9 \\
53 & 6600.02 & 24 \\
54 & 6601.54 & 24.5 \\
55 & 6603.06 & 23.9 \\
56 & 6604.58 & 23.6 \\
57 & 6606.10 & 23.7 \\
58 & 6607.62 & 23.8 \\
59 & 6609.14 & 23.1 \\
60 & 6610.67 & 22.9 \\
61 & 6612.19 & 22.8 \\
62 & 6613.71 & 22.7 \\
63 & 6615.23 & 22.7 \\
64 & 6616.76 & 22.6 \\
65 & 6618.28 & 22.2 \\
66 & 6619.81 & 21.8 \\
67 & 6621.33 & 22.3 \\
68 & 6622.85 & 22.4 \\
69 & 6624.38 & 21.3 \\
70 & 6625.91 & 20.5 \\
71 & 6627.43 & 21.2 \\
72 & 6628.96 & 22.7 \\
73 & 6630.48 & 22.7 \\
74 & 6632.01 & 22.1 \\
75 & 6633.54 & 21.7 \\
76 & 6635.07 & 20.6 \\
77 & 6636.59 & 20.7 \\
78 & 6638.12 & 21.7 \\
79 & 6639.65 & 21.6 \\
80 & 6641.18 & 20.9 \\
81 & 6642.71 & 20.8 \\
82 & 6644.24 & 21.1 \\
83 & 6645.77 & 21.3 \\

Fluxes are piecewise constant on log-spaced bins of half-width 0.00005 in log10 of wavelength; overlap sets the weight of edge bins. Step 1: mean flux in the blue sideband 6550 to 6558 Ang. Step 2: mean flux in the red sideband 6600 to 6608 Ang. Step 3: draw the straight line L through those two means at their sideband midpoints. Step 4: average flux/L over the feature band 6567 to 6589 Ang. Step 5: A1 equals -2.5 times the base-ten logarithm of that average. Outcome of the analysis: 0.05 mag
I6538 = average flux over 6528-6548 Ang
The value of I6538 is 25.7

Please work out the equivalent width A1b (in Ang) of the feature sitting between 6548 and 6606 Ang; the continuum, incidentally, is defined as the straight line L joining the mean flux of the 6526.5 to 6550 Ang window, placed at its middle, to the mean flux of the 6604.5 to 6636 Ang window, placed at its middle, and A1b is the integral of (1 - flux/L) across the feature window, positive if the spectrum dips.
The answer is 0.6 Ang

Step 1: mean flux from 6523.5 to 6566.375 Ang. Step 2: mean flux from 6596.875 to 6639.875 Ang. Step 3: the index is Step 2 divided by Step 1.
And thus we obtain 0.89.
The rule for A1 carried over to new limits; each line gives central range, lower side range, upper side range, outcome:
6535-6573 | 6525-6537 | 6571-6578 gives -0.05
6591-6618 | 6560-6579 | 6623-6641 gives -0.03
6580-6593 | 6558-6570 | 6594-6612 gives 0.03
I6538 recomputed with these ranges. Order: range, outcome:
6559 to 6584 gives 23.7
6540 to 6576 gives 24.6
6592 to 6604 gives 23.2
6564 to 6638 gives 22.9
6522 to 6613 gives 24.3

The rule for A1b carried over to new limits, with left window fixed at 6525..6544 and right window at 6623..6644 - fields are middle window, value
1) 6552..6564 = -0.04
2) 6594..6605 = -0.26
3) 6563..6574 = -0.08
